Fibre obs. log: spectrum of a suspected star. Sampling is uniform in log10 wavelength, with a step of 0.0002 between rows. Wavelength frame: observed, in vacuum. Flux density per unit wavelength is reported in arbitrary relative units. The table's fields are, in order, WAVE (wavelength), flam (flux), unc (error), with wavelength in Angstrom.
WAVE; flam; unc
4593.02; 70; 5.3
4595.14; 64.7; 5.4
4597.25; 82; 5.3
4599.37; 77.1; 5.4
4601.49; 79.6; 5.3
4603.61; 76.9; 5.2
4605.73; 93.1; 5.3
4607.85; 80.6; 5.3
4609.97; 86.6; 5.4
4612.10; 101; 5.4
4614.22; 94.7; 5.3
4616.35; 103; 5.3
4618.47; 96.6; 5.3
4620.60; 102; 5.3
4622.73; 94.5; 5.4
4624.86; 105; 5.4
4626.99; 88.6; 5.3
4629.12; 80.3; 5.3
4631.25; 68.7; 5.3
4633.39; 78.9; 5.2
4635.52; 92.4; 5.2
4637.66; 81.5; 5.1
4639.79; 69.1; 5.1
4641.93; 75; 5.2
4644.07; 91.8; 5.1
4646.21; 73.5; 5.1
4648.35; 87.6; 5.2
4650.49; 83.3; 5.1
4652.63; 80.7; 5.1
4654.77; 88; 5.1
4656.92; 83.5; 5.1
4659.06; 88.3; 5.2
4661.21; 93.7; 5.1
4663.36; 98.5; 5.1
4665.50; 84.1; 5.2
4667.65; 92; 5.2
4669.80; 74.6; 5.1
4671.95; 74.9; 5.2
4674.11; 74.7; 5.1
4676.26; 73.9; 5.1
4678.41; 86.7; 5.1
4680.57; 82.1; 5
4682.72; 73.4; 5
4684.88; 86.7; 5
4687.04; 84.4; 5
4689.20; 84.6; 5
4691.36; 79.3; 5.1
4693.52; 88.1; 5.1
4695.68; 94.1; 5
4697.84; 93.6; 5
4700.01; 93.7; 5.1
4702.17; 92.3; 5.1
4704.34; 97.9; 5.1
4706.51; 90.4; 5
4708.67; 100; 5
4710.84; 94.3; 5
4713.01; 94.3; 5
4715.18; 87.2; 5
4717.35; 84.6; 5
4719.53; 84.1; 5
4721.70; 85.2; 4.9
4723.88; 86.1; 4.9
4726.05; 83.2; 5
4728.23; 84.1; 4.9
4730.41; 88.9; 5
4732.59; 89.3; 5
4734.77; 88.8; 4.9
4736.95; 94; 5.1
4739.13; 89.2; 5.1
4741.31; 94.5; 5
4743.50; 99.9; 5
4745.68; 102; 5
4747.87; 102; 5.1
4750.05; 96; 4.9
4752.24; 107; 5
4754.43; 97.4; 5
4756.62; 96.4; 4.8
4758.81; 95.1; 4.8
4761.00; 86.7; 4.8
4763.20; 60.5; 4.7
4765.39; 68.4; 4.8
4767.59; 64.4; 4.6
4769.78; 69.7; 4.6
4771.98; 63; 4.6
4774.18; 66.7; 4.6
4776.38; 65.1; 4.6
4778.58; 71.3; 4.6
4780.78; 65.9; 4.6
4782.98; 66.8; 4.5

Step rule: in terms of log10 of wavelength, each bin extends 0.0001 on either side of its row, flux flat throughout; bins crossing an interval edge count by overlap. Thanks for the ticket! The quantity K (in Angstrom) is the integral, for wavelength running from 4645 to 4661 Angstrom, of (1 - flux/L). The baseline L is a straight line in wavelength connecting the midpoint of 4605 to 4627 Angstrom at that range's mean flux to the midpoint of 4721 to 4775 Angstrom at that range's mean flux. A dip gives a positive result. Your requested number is 1.5 Angstrom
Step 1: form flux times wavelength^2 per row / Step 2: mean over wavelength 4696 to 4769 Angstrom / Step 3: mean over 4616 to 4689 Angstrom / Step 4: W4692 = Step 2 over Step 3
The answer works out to 1.10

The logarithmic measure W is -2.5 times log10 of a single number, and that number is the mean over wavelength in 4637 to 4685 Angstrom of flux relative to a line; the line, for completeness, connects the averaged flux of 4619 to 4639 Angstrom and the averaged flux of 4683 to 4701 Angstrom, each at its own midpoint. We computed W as 0.07 mag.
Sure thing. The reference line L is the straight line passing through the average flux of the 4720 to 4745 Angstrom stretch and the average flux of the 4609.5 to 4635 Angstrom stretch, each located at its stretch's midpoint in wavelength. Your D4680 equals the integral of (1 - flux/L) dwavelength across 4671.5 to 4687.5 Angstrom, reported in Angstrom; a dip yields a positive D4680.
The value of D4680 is 1.9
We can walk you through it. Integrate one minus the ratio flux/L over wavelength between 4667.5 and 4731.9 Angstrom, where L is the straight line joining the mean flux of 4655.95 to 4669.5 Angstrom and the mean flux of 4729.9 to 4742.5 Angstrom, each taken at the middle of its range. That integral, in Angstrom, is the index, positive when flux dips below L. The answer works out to 2.7 Angstrom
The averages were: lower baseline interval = 89.2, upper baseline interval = 90.9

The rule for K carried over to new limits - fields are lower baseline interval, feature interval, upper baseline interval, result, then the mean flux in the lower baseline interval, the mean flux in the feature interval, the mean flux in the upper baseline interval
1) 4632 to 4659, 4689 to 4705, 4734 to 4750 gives -0.2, 82.2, 90.6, 96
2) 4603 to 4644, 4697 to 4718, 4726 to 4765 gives -0.6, 88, 93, 91.7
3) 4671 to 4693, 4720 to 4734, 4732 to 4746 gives 0.7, 80.3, 86.1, 93.7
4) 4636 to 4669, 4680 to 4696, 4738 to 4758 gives 1.1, 84.8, 83.7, 98.2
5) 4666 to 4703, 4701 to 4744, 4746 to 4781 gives -4.2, 84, 90.3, 80.5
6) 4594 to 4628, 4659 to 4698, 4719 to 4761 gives 2.9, 89.1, 84.3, 92.8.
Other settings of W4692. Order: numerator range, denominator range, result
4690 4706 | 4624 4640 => 1.12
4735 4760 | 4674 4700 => 1.18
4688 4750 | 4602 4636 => 1.06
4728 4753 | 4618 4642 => 1.15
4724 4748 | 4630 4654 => 1.19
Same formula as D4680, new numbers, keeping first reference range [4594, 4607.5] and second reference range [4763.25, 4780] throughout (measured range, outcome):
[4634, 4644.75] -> -0.8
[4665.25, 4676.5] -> -0.8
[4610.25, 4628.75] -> -4.6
